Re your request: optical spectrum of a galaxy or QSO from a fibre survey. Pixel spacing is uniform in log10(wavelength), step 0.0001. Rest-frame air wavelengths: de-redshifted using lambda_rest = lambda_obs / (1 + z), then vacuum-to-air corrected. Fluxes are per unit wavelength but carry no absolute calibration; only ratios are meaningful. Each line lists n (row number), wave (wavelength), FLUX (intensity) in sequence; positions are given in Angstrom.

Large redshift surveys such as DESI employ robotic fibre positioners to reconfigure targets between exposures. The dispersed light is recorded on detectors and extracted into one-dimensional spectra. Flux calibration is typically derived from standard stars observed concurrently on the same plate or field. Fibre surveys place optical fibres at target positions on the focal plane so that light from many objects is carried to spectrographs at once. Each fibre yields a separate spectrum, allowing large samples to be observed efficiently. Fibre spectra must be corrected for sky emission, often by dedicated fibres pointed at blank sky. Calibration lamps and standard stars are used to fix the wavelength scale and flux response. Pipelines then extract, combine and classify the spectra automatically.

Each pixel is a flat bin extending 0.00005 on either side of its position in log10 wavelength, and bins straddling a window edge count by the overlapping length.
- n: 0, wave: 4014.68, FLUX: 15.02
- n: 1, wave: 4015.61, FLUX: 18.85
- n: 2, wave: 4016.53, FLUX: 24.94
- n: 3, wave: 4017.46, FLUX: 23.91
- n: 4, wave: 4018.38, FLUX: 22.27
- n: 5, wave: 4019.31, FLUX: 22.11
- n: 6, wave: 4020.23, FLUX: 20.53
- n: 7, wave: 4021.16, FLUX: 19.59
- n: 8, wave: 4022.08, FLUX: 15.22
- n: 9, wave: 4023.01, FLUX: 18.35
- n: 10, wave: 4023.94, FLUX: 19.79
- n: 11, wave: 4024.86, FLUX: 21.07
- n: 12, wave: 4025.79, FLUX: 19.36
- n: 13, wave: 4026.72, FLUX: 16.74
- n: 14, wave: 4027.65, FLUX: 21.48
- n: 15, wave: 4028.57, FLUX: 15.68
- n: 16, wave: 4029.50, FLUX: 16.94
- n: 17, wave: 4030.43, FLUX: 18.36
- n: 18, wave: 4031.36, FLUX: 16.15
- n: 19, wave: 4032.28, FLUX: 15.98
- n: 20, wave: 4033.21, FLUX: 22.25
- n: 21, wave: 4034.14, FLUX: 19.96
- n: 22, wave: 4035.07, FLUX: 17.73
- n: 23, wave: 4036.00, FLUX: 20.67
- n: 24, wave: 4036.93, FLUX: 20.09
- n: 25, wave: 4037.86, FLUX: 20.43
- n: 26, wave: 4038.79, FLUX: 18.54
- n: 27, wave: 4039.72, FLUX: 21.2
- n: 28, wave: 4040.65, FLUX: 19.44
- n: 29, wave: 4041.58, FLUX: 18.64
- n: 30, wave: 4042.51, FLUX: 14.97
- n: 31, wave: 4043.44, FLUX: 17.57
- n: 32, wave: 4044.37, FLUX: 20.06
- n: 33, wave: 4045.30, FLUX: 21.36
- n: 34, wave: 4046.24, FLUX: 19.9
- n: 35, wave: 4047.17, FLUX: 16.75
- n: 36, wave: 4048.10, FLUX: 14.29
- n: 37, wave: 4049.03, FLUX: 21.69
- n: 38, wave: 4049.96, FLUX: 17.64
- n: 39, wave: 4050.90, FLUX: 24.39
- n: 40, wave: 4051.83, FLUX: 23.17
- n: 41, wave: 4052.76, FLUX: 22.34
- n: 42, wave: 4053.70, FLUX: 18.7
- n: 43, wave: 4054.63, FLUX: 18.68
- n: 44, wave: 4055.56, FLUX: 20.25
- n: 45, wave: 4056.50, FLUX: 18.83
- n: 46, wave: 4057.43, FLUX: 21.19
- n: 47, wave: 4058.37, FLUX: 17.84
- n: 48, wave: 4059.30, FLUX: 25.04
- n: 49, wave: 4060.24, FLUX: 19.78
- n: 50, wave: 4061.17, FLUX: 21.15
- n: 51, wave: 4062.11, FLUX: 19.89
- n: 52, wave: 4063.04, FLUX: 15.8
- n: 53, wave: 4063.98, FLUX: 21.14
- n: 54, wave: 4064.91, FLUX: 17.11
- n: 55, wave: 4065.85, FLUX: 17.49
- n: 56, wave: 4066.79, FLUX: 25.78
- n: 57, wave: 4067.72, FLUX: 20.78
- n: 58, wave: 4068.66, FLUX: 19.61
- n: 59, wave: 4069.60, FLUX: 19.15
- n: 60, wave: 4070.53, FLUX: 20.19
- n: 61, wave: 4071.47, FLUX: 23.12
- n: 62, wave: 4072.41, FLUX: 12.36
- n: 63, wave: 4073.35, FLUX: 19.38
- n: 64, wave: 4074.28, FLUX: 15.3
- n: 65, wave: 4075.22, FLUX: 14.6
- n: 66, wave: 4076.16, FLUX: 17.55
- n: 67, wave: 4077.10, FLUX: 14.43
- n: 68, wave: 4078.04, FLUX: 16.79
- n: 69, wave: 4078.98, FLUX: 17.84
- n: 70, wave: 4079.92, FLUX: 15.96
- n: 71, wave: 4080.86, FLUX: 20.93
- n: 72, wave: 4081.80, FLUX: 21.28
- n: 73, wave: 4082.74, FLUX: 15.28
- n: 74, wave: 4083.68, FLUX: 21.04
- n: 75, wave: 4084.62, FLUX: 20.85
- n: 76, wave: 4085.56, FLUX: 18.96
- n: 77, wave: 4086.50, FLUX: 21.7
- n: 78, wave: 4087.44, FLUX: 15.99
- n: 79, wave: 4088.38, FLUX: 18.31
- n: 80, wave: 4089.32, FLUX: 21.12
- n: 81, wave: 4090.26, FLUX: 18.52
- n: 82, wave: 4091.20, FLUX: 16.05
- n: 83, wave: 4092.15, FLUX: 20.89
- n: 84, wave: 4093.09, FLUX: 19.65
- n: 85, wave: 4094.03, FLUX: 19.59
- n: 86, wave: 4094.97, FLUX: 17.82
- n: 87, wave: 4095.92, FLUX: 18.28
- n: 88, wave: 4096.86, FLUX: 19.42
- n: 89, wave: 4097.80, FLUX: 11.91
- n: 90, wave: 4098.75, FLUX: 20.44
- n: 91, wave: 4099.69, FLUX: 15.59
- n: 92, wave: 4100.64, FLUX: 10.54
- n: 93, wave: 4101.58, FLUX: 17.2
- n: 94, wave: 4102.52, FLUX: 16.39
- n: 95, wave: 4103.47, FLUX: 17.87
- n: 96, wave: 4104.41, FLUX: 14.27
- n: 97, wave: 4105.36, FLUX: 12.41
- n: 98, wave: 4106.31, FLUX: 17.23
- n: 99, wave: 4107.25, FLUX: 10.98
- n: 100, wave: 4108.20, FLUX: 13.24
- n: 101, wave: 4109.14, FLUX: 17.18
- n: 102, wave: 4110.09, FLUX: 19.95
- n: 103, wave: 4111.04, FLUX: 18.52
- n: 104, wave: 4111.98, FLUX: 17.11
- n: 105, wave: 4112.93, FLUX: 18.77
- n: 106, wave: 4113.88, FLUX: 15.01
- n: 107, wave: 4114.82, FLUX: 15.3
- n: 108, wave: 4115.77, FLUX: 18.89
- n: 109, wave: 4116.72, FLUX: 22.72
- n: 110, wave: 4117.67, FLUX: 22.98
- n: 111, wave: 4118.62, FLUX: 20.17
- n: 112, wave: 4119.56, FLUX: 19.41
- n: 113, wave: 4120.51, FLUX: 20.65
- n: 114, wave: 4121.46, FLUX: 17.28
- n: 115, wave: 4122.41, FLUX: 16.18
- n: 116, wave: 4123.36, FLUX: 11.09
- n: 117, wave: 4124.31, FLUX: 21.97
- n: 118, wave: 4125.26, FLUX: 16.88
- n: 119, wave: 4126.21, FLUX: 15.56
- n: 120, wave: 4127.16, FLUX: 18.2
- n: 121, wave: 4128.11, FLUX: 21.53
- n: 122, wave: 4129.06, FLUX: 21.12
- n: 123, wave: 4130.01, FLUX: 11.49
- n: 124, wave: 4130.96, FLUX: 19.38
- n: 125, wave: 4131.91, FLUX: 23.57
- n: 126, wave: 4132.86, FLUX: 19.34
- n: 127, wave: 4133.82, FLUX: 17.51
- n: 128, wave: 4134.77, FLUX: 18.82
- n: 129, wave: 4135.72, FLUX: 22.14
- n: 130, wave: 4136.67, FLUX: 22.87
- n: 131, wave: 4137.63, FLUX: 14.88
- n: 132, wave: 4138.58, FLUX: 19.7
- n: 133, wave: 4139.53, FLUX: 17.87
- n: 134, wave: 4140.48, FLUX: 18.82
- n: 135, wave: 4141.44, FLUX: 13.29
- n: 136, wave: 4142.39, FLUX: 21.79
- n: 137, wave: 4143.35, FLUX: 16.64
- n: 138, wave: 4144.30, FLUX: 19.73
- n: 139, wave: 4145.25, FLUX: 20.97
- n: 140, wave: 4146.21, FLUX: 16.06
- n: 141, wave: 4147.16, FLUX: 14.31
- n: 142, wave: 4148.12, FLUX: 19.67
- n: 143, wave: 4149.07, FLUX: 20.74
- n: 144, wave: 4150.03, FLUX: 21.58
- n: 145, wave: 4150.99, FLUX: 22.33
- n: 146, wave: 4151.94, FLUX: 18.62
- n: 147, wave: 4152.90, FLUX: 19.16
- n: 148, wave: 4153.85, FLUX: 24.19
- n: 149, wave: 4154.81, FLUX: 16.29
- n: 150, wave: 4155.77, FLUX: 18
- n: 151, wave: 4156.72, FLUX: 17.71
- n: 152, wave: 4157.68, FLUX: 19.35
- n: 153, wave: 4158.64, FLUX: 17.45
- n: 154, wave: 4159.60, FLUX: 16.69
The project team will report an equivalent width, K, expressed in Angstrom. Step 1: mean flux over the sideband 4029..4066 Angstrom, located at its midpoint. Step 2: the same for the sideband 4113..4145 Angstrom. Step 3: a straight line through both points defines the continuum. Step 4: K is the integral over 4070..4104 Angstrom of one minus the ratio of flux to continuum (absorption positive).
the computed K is 2.0 Angstrom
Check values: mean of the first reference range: 19.3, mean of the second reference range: 18.6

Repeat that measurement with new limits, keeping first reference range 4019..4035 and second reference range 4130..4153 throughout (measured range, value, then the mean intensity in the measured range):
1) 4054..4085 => -0.2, 19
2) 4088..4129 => 3.0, 17.5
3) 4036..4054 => -0.8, 19.6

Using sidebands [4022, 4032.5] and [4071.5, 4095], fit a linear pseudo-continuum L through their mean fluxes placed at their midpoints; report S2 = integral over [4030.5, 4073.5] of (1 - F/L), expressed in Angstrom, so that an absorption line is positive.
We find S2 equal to -3.3 Angstrom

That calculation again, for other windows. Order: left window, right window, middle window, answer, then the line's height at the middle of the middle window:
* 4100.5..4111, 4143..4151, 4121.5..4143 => -0.74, 17.7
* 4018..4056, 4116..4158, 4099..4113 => 2.37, 19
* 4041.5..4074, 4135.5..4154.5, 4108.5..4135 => 1.23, 19.3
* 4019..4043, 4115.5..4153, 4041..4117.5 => 2.14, 18.9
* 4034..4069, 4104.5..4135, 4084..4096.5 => -0.31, 18.6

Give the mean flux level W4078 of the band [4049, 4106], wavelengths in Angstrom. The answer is 18.6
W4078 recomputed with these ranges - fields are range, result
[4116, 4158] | 18.9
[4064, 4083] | 18.3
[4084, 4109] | 17.1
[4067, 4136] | 18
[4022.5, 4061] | 19.4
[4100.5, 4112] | 15.7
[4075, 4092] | 18.3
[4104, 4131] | 17.4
